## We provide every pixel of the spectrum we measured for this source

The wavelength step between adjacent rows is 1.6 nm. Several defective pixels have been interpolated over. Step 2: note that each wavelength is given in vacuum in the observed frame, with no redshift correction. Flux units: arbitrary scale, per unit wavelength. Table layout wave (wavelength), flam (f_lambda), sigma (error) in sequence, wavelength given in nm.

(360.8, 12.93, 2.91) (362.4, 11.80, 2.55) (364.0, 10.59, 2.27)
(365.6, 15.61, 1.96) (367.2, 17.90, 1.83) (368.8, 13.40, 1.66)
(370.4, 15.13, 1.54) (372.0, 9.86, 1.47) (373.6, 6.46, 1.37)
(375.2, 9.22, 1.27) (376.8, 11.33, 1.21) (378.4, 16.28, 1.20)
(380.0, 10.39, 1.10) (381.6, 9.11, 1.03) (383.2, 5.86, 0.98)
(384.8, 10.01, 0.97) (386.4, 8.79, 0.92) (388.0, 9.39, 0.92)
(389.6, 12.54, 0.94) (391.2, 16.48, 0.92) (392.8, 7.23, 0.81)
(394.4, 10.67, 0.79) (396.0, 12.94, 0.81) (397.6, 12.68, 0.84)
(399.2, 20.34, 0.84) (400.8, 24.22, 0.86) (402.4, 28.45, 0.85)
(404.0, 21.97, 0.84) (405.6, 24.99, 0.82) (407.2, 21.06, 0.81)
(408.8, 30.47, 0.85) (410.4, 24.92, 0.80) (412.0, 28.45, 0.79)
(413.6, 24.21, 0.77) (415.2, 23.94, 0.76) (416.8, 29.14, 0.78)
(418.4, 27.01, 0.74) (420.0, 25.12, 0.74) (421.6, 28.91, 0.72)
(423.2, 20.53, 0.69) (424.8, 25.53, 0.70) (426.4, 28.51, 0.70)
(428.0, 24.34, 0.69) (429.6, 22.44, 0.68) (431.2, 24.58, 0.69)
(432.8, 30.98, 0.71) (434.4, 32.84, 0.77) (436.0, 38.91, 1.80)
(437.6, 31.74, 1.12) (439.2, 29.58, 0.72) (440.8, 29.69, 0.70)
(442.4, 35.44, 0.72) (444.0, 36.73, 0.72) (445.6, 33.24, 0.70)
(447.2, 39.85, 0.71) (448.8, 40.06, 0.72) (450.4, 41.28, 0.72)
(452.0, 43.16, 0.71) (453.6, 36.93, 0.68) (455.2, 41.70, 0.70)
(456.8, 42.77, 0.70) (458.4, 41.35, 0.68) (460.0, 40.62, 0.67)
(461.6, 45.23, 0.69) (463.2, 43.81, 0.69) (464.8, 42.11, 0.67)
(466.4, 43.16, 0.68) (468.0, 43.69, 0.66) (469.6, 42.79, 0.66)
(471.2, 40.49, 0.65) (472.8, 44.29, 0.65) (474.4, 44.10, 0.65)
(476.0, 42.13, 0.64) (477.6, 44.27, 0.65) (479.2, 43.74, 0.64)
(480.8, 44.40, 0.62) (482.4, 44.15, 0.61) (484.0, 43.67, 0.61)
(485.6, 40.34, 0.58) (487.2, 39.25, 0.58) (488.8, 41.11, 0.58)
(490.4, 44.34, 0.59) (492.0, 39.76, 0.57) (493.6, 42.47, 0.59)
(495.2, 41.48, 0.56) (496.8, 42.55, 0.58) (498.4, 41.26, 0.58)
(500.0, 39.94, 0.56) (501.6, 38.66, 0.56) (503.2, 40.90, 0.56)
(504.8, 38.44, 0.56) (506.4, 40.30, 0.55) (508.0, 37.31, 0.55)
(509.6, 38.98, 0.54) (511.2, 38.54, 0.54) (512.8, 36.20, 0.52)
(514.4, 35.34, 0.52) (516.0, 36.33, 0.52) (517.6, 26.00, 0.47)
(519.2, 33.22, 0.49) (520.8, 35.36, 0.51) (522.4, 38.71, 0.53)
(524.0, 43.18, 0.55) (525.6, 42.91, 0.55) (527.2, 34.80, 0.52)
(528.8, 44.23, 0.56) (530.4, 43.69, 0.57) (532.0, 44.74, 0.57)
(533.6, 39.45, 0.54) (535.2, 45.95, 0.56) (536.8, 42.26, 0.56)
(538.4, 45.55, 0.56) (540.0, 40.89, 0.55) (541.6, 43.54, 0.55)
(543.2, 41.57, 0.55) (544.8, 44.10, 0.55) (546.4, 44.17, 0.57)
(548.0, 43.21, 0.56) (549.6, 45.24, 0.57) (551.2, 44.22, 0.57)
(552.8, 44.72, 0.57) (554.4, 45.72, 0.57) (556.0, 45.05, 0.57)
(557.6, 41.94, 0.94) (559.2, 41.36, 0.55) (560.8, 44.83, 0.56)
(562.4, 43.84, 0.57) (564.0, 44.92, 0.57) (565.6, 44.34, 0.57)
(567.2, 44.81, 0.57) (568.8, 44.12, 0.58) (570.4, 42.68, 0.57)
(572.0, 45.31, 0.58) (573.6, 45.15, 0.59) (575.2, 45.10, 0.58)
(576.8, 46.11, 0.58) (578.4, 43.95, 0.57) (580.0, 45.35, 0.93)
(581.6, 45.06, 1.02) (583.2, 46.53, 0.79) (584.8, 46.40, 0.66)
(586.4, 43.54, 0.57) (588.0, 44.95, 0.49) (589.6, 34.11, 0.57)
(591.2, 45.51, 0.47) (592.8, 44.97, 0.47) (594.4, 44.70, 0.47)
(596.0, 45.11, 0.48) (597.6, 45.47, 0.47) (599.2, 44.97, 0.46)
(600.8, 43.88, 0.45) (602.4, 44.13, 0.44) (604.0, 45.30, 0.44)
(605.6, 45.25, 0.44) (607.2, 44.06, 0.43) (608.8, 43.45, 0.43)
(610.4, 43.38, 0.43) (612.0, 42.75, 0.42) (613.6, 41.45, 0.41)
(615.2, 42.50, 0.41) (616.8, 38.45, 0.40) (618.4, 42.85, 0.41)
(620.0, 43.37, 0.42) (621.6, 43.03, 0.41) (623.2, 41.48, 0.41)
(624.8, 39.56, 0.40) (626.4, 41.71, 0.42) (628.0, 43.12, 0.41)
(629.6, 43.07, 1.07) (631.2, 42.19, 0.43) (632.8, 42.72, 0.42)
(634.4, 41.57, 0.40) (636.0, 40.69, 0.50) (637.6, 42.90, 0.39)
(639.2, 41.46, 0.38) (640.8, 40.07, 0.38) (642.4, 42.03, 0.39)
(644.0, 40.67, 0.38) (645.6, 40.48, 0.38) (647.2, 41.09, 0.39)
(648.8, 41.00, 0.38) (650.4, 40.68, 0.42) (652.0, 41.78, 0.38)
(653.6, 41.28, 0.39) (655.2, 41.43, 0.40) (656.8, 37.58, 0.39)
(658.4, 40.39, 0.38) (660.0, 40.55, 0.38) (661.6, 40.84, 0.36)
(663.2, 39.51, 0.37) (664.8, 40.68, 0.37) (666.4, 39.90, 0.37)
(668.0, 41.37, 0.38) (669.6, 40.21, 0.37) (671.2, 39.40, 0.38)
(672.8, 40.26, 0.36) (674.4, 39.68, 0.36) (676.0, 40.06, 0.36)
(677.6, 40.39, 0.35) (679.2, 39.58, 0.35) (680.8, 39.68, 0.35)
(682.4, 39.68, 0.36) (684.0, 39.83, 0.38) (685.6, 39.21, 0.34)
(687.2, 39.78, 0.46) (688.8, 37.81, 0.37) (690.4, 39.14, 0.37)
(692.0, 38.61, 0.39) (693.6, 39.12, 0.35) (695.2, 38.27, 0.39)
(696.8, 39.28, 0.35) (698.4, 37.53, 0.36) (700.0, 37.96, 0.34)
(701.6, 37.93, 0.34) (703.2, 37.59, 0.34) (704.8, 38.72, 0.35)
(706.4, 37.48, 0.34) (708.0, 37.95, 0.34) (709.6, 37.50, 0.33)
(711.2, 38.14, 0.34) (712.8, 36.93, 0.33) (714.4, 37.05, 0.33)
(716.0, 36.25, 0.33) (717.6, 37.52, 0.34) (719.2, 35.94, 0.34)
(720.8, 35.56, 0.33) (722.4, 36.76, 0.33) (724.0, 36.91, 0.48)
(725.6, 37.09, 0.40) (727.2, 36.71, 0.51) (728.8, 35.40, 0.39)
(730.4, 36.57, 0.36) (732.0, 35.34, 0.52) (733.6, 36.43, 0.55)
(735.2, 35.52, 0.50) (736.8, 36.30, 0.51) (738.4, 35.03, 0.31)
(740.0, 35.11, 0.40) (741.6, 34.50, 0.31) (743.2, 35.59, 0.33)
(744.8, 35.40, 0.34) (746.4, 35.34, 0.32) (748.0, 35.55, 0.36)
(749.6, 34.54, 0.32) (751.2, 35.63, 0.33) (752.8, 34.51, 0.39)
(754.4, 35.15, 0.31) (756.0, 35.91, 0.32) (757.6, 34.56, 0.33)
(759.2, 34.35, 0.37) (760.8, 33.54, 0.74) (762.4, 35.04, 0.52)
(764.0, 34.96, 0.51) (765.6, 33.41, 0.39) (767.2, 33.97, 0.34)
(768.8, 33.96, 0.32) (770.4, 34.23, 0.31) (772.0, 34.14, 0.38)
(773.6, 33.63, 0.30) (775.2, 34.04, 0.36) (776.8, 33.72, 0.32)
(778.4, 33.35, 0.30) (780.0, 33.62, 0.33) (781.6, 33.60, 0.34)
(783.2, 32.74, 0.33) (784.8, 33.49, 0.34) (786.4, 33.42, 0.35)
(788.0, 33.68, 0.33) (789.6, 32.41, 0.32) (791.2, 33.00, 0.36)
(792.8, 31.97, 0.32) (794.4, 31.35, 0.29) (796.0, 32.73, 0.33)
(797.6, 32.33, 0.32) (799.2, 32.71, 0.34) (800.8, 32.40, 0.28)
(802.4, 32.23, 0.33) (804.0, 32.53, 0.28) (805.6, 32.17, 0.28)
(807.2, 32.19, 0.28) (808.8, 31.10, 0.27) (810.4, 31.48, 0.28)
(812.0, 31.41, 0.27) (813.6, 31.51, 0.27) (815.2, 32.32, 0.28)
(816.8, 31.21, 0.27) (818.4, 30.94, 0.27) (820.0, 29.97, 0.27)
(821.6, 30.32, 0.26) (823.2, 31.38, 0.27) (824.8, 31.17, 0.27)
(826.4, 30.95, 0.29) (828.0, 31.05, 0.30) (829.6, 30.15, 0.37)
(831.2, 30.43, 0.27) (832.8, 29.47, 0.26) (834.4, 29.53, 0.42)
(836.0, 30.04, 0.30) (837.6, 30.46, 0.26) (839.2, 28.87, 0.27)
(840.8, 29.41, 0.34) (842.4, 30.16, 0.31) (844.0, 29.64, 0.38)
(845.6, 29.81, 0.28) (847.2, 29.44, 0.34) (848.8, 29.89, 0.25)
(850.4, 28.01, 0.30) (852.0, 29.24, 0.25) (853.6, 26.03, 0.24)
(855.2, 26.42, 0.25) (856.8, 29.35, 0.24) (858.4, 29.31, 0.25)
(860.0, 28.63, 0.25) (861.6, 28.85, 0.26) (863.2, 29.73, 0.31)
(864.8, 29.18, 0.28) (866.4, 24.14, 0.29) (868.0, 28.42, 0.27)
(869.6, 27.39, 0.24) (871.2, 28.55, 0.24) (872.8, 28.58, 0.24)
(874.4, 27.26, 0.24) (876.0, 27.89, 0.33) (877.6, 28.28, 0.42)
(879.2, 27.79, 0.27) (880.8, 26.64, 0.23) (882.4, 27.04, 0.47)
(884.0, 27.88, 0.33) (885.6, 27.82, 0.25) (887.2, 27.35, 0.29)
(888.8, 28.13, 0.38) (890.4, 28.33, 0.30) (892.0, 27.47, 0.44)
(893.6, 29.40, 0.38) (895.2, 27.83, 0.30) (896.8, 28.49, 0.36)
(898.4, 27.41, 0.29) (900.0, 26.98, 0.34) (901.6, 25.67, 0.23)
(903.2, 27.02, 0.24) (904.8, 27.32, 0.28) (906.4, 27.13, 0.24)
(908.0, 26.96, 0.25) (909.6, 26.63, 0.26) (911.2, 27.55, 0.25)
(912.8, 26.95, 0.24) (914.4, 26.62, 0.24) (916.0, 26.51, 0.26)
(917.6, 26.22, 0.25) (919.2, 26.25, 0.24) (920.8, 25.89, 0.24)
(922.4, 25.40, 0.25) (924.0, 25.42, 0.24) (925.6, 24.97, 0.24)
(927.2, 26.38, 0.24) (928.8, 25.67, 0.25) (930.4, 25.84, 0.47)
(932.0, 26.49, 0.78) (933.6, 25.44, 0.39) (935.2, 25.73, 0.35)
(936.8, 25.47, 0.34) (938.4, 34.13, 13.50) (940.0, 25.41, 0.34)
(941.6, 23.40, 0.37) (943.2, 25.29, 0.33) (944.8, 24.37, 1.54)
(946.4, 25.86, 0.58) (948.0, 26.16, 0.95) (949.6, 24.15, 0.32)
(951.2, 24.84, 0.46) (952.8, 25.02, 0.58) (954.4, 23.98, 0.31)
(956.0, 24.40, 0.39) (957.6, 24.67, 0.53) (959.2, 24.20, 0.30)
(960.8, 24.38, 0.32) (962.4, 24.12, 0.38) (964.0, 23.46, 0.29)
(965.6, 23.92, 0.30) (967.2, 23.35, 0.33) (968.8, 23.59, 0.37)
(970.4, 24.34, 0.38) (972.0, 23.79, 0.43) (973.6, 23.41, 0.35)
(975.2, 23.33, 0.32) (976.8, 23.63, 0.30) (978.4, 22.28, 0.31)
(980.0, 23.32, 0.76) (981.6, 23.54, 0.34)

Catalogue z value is 0.00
